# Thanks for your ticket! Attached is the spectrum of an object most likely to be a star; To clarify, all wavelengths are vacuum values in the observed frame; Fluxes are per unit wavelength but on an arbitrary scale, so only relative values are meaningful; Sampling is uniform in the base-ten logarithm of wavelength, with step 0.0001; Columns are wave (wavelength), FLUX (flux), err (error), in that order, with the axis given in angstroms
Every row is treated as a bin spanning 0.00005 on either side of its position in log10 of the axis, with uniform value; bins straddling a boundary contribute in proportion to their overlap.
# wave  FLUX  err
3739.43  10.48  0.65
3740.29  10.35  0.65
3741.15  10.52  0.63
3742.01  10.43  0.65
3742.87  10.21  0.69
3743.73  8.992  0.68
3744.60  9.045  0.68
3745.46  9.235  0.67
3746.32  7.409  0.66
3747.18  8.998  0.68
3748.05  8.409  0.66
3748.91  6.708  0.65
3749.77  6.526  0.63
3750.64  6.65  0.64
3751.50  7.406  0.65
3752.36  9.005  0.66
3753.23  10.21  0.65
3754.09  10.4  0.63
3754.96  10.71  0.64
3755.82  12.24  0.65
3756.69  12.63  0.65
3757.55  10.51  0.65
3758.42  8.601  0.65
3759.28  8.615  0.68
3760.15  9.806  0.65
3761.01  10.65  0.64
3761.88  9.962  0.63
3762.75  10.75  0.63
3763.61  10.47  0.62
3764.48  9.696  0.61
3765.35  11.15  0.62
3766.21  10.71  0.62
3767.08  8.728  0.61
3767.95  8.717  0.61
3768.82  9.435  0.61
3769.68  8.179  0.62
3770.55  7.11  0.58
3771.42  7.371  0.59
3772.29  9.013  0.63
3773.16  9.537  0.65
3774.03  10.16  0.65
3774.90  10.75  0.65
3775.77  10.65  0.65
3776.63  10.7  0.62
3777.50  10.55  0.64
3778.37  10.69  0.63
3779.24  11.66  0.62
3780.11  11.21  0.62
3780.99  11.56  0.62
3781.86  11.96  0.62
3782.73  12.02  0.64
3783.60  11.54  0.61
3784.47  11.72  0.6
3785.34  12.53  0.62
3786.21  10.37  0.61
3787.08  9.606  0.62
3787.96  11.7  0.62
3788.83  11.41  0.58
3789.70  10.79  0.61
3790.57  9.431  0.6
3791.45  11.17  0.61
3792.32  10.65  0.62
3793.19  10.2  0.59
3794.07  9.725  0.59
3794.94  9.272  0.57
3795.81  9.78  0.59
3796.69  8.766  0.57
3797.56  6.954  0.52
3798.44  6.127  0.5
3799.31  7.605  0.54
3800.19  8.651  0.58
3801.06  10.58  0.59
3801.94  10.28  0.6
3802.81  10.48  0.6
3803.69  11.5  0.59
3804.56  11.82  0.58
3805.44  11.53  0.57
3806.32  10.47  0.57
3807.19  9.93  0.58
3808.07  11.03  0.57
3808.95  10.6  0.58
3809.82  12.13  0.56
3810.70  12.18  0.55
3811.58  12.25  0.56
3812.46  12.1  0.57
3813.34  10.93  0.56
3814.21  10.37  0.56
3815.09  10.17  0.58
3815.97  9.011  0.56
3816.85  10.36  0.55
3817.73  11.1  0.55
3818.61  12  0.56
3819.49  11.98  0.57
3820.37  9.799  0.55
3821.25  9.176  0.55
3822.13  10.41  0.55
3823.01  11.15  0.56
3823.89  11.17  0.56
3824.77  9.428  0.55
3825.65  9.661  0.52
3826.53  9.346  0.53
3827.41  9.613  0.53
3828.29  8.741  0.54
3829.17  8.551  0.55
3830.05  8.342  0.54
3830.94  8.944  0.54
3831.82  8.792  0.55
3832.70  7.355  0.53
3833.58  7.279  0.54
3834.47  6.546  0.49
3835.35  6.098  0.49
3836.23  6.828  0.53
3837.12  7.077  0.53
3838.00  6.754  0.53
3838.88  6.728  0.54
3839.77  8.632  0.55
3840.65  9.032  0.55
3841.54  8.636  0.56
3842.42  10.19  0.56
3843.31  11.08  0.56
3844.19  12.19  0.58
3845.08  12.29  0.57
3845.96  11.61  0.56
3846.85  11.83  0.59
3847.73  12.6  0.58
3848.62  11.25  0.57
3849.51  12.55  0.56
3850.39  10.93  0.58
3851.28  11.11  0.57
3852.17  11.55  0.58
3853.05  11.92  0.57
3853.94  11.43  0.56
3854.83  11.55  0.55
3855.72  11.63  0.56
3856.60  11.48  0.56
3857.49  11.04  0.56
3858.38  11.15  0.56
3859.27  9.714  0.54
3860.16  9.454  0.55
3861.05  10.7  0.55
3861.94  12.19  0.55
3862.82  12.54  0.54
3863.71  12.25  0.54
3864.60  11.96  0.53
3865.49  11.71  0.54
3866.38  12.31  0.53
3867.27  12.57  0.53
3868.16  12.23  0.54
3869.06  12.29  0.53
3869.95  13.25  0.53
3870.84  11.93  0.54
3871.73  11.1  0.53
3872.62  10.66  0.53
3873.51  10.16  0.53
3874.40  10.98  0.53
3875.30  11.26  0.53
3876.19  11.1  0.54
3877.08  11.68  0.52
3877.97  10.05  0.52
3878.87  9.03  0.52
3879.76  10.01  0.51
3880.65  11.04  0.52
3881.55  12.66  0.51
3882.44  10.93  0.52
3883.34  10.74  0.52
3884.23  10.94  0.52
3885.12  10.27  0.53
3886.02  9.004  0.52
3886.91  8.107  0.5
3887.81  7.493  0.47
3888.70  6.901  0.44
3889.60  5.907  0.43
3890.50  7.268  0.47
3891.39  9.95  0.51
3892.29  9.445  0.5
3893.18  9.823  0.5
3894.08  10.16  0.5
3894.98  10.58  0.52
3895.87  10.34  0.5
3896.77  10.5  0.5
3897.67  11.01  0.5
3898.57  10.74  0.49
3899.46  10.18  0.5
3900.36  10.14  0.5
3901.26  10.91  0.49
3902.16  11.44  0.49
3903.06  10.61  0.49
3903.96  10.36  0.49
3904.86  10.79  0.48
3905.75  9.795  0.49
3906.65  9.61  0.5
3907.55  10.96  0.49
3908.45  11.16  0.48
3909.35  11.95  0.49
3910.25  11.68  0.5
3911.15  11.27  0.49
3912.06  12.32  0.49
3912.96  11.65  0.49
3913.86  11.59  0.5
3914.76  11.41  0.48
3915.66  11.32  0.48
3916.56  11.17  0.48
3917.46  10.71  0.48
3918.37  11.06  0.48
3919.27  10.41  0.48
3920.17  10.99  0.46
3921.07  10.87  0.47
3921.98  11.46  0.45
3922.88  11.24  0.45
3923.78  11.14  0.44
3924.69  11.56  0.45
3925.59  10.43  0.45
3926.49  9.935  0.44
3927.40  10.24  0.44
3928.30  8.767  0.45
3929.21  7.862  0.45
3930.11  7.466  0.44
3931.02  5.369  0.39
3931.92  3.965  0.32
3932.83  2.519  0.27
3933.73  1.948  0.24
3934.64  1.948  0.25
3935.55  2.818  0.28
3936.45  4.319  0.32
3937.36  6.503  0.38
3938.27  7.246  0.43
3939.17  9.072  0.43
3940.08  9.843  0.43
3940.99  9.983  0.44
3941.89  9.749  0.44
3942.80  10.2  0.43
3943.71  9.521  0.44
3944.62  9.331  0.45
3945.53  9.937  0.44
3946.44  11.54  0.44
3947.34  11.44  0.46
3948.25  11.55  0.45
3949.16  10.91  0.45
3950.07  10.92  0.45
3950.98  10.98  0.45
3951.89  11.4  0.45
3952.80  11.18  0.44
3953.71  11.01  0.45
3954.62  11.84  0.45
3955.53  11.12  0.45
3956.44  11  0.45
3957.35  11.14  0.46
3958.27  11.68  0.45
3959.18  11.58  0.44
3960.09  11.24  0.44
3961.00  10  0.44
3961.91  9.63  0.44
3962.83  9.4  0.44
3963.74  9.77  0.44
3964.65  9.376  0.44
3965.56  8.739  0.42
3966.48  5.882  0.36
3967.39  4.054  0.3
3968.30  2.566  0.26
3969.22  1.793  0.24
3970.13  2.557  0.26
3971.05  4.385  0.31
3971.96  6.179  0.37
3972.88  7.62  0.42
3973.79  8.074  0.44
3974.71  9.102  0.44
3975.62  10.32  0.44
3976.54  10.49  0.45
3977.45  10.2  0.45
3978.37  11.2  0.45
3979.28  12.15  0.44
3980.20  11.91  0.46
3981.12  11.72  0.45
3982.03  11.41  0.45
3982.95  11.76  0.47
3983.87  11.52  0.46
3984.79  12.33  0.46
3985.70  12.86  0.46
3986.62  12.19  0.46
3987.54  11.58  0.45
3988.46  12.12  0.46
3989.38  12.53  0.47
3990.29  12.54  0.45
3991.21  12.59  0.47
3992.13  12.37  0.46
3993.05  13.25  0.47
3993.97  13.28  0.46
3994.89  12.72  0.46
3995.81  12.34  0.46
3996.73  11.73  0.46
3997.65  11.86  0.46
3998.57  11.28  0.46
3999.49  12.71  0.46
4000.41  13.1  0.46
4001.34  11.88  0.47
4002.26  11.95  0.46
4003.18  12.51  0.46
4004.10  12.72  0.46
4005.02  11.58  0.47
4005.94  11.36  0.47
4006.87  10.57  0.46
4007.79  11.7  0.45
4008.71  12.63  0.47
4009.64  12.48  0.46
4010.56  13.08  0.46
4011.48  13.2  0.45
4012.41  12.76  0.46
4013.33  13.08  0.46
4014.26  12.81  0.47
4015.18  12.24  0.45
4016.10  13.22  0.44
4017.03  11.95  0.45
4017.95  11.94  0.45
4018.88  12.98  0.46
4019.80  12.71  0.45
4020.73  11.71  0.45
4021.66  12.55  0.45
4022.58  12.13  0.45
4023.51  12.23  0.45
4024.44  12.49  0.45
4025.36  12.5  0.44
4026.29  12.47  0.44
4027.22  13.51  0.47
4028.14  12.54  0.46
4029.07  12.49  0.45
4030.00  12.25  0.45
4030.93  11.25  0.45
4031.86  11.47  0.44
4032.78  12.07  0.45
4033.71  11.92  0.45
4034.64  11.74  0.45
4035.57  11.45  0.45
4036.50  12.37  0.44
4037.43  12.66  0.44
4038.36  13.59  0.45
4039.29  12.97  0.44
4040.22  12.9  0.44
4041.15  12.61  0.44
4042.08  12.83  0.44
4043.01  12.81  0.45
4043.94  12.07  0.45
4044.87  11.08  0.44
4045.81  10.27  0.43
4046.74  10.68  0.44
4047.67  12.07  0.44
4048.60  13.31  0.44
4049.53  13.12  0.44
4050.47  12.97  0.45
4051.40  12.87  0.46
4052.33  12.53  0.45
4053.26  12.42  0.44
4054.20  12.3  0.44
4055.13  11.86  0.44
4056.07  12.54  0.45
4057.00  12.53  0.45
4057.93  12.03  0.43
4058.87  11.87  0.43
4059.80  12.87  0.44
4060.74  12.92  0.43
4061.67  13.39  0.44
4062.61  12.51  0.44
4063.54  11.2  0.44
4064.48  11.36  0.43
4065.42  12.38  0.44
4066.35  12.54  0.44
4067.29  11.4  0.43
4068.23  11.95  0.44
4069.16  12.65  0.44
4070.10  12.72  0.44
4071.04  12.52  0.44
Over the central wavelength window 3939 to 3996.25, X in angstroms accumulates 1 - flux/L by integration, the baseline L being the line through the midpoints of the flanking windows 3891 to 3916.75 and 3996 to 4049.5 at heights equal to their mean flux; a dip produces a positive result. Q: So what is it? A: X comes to 6.8 angstroms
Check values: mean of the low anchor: 10.8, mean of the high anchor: 12.3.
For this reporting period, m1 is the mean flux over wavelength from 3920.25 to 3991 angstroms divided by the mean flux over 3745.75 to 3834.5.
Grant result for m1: 0.93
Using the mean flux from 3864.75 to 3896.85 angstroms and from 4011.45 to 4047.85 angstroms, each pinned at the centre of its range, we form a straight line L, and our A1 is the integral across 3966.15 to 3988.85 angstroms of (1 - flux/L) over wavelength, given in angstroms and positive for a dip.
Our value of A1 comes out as 5.1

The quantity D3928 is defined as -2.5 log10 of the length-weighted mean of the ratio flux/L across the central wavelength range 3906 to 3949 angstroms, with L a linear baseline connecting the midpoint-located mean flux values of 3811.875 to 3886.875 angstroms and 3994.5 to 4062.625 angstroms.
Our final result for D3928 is 0.201 mag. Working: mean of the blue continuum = 10.4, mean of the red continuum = 12.3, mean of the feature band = 9.35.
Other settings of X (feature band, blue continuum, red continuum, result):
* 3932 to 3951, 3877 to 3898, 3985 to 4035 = 5.0 angstroms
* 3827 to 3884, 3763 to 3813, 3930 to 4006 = -2.1 angstroms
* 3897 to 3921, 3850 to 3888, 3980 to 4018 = 1.0 angstroms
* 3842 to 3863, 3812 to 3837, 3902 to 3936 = -4.3 angstroms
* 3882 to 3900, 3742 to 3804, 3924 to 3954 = -1.2 angstroms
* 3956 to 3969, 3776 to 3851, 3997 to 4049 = 3.1 angstroms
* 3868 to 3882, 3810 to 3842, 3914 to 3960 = -2.7 angstroms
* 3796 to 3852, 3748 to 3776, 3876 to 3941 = -2.5 angstroms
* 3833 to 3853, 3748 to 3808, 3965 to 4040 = 1.3 angstroms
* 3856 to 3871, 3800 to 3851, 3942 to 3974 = -2.9 angstroms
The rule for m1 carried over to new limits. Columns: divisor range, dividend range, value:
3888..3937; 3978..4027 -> 1.30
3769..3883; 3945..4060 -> 1.09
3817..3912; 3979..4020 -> 1.19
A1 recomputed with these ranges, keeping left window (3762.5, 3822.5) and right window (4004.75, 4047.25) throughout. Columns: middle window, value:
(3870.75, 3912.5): 3.17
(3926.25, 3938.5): 6.19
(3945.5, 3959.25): 0.50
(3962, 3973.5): 5.47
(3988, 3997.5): -0.43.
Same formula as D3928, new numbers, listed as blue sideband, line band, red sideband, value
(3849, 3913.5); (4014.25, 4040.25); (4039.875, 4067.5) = -0.028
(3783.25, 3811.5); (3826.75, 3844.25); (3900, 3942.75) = 0.207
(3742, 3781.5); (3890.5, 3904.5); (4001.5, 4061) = 0.068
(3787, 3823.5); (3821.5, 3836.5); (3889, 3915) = 0.186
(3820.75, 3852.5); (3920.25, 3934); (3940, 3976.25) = 0.100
